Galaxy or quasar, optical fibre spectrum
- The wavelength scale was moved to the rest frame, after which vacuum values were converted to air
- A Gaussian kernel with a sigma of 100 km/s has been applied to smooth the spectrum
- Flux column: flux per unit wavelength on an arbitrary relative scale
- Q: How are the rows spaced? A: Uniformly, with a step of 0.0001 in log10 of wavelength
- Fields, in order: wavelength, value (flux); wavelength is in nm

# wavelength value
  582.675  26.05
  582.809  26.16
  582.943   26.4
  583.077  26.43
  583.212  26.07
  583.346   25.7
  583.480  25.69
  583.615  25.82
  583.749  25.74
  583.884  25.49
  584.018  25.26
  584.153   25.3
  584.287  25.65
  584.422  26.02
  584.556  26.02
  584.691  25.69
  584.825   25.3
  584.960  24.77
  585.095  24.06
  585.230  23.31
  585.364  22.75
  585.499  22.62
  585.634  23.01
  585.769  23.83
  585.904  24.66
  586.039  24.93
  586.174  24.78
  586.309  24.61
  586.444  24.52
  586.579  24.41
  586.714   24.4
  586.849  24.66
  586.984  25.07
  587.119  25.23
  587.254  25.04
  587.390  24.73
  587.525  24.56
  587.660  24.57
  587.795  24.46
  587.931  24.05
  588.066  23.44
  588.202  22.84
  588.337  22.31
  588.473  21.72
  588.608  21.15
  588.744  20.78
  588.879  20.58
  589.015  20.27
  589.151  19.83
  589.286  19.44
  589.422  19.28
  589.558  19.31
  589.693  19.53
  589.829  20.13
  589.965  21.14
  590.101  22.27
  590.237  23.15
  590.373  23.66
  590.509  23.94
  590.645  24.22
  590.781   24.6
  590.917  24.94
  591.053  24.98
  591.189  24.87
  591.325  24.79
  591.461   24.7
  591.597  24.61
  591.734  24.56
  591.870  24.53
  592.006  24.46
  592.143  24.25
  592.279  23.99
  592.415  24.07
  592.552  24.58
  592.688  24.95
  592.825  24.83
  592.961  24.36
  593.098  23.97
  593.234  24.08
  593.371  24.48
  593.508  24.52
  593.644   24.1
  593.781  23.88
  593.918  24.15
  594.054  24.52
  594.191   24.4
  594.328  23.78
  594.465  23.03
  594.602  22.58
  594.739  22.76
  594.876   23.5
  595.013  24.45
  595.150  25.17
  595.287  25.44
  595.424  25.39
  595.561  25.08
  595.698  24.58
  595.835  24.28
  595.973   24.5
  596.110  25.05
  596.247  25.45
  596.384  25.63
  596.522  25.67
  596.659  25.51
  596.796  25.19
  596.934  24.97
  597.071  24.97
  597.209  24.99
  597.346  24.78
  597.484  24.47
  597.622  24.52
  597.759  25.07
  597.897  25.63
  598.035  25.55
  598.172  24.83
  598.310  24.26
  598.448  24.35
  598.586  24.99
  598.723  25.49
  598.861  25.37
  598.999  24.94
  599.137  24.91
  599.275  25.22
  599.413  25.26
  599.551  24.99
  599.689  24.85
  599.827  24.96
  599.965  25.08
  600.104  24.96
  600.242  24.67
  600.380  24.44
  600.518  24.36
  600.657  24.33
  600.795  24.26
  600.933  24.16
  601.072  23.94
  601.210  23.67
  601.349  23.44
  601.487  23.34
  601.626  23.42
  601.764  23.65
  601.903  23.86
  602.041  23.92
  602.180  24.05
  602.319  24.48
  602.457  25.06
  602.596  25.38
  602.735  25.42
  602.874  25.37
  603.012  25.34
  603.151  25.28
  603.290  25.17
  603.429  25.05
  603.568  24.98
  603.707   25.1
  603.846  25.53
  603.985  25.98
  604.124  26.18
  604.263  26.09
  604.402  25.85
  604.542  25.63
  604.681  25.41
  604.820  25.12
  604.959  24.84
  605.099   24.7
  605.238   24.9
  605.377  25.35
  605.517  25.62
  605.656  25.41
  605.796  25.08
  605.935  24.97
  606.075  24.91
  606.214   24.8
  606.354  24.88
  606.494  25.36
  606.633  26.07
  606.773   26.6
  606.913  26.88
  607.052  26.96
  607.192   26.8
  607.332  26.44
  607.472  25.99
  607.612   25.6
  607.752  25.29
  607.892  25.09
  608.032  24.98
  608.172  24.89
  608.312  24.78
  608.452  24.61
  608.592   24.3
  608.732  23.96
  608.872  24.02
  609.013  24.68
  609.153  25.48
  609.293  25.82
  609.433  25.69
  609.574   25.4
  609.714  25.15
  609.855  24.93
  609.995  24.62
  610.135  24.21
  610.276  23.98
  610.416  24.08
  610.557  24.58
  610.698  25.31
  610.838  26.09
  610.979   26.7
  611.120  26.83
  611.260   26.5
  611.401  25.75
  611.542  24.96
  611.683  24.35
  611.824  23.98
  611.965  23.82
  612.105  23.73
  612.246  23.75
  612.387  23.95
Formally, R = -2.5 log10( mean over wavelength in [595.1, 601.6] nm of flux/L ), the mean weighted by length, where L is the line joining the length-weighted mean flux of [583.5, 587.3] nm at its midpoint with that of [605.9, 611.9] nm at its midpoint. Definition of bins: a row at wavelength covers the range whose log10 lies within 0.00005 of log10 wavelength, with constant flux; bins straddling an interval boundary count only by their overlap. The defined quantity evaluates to 0.01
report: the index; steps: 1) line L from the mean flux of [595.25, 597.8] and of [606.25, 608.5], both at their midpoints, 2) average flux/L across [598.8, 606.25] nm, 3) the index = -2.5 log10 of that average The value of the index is 0.02 mag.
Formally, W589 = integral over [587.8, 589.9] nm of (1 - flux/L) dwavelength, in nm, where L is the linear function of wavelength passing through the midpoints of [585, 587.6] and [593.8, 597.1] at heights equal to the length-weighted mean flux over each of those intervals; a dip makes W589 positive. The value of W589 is 0.283 nm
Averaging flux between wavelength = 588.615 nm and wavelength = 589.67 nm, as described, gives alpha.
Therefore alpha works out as 20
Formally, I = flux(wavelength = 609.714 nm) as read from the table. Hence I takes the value 25.15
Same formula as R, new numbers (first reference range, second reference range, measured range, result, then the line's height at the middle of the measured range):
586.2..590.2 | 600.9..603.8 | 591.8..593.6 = -0.05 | 23.2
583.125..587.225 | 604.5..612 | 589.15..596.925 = 0.05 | 25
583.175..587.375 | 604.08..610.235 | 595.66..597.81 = 0.00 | 25.1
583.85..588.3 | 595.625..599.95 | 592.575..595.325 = 0.03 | 24.9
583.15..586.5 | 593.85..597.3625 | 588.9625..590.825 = 0.15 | 24.7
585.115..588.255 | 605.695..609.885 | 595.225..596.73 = -0.02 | 24.7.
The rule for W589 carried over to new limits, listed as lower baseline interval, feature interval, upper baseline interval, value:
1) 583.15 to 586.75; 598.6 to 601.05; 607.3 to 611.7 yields 0.02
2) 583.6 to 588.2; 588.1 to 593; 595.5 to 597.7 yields 0.38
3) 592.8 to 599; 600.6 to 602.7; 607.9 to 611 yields 0.06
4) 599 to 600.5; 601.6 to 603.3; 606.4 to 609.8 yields 0.03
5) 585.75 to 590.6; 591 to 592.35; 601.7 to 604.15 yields -0.07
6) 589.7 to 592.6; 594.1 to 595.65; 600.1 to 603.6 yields -0.01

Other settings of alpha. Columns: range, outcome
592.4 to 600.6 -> 24.7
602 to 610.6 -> 25.2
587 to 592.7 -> 23.1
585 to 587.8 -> 24.3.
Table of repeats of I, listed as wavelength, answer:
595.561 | 25.08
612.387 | 23.95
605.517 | 25.62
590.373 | 23.66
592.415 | 24.07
